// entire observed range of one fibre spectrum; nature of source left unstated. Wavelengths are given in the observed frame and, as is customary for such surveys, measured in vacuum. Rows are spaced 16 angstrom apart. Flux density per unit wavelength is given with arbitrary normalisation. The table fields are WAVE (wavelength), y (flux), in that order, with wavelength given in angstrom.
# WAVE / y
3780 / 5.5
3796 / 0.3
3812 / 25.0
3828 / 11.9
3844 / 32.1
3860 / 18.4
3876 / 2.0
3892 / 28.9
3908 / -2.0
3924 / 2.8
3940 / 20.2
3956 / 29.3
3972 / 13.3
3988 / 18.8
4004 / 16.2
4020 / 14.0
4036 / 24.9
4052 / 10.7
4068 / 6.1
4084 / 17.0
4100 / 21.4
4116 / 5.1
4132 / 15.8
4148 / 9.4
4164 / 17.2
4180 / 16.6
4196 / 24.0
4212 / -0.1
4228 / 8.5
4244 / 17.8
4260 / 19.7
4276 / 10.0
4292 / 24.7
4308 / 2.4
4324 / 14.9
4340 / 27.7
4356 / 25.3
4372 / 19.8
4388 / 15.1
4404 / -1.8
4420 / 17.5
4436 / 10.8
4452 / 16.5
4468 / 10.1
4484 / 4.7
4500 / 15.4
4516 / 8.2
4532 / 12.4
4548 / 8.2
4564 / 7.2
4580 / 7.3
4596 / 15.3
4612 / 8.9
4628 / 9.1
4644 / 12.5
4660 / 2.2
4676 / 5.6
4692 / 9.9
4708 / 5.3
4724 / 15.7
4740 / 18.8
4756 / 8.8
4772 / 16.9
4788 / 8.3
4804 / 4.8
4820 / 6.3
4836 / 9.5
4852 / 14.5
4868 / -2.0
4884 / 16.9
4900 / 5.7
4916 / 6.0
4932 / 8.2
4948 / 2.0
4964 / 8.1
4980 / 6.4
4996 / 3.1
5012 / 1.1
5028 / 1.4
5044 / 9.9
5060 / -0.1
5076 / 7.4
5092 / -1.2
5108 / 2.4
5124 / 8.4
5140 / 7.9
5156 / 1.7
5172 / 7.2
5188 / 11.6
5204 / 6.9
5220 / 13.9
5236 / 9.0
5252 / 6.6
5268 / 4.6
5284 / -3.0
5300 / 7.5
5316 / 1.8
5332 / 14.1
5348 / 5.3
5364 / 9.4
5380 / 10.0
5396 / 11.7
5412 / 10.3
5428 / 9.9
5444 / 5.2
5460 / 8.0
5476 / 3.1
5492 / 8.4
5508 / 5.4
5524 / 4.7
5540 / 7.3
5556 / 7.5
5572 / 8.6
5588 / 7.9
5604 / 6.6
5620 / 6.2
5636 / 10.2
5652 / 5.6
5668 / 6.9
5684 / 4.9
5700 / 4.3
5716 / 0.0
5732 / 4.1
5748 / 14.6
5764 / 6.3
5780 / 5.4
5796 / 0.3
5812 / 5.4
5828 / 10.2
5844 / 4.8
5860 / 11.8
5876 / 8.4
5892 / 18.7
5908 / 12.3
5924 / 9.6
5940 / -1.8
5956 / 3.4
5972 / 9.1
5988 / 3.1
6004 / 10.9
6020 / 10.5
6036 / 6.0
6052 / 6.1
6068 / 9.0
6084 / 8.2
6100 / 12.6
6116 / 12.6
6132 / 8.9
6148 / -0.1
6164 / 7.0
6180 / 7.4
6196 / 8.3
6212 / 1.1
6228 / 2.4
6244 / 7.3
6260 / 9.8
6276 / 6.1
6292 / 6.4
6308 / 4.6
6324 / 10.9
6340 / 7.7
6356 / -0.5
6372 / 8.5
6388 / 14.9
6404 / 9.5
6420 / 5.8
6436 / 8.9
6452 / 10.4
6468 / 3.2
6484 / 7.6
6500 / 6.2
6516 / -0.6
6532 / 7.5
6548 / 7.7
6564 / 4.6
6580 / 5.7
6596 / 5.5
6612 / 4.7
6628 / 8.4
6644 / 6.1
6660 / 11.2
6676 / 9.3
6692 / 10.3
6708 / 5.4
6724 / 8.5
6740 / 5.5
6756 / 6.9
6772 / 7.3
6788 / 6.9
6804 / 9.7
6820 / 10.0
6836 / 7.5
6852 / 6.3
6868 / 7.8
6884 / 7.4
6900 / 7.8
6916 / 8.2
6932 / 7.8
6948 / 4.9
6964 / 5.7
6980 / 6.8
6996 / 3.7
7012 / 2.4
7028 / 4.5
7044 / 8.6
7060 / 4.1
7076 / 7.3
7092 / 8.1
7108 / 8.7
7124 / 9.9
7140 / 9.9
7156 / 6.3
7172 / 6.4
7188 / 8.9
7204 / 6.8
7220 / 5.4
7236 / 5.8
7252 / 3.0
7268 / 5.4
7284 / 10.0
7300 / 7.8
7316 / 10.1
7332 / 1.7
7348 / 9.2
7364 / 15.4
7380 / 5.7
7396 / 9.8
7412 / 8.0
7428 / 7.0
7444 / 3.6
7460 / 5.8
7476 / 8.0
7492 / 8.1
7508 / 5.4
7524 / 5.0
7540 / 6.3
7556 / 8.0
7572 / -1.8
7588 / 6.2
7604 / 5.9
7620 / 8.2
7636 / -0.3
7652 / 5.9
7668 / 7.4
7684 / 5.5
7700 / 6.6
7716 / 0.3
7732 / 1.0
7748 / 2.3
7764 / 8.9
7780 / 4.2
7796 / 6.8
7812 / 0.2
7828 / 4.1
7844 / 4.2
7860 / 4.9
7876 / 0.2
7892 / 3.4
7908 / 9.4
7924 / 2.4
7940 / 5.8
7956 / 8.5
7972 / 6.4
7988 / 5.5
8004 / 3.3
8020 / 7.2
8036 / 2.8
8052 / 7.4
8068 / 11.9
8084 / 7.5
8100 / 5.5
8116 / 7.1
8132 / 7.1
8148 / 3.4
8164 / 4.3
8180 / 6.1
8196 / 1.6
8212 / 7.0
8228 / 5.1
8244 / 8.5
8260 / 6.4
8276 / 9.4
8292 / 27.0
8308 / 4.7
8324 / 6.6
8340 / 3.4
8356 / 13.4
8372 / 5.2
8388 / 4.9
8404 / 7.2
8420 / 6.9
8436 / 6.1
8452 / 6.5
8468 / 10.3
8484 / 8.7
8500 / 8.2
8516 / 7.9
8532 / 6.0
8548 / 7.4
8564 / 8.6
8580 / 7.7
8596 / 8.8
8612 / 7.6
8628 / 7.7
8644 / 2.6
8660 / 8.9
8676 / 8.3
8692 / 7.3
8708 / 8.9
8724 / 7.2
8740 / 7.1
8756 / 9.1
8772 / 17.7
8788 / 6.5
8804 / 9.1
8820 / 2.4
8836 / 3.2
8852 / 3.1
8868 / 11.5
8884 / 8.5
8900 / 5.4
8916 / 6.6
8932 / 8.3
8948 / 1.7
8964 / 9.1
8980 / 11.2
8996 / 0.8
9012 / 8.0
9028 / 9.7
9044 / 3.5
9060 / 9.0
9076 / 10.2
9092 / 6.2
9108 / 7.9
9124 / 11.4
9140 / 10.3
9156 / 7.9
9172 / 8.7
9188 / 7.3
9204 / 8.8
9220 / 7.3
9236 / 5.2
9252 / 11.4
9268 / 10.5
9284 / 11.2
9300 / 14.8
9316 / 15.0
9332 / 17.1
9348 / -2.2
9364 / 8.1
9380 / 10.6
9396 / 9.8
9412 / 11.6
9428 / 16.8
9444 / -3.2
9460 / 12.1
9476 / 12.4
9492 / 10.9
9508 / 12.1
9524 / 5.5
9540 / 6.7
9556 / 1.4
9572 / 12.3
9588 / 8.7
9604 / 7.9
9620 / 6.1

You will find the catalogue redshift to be 1.22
